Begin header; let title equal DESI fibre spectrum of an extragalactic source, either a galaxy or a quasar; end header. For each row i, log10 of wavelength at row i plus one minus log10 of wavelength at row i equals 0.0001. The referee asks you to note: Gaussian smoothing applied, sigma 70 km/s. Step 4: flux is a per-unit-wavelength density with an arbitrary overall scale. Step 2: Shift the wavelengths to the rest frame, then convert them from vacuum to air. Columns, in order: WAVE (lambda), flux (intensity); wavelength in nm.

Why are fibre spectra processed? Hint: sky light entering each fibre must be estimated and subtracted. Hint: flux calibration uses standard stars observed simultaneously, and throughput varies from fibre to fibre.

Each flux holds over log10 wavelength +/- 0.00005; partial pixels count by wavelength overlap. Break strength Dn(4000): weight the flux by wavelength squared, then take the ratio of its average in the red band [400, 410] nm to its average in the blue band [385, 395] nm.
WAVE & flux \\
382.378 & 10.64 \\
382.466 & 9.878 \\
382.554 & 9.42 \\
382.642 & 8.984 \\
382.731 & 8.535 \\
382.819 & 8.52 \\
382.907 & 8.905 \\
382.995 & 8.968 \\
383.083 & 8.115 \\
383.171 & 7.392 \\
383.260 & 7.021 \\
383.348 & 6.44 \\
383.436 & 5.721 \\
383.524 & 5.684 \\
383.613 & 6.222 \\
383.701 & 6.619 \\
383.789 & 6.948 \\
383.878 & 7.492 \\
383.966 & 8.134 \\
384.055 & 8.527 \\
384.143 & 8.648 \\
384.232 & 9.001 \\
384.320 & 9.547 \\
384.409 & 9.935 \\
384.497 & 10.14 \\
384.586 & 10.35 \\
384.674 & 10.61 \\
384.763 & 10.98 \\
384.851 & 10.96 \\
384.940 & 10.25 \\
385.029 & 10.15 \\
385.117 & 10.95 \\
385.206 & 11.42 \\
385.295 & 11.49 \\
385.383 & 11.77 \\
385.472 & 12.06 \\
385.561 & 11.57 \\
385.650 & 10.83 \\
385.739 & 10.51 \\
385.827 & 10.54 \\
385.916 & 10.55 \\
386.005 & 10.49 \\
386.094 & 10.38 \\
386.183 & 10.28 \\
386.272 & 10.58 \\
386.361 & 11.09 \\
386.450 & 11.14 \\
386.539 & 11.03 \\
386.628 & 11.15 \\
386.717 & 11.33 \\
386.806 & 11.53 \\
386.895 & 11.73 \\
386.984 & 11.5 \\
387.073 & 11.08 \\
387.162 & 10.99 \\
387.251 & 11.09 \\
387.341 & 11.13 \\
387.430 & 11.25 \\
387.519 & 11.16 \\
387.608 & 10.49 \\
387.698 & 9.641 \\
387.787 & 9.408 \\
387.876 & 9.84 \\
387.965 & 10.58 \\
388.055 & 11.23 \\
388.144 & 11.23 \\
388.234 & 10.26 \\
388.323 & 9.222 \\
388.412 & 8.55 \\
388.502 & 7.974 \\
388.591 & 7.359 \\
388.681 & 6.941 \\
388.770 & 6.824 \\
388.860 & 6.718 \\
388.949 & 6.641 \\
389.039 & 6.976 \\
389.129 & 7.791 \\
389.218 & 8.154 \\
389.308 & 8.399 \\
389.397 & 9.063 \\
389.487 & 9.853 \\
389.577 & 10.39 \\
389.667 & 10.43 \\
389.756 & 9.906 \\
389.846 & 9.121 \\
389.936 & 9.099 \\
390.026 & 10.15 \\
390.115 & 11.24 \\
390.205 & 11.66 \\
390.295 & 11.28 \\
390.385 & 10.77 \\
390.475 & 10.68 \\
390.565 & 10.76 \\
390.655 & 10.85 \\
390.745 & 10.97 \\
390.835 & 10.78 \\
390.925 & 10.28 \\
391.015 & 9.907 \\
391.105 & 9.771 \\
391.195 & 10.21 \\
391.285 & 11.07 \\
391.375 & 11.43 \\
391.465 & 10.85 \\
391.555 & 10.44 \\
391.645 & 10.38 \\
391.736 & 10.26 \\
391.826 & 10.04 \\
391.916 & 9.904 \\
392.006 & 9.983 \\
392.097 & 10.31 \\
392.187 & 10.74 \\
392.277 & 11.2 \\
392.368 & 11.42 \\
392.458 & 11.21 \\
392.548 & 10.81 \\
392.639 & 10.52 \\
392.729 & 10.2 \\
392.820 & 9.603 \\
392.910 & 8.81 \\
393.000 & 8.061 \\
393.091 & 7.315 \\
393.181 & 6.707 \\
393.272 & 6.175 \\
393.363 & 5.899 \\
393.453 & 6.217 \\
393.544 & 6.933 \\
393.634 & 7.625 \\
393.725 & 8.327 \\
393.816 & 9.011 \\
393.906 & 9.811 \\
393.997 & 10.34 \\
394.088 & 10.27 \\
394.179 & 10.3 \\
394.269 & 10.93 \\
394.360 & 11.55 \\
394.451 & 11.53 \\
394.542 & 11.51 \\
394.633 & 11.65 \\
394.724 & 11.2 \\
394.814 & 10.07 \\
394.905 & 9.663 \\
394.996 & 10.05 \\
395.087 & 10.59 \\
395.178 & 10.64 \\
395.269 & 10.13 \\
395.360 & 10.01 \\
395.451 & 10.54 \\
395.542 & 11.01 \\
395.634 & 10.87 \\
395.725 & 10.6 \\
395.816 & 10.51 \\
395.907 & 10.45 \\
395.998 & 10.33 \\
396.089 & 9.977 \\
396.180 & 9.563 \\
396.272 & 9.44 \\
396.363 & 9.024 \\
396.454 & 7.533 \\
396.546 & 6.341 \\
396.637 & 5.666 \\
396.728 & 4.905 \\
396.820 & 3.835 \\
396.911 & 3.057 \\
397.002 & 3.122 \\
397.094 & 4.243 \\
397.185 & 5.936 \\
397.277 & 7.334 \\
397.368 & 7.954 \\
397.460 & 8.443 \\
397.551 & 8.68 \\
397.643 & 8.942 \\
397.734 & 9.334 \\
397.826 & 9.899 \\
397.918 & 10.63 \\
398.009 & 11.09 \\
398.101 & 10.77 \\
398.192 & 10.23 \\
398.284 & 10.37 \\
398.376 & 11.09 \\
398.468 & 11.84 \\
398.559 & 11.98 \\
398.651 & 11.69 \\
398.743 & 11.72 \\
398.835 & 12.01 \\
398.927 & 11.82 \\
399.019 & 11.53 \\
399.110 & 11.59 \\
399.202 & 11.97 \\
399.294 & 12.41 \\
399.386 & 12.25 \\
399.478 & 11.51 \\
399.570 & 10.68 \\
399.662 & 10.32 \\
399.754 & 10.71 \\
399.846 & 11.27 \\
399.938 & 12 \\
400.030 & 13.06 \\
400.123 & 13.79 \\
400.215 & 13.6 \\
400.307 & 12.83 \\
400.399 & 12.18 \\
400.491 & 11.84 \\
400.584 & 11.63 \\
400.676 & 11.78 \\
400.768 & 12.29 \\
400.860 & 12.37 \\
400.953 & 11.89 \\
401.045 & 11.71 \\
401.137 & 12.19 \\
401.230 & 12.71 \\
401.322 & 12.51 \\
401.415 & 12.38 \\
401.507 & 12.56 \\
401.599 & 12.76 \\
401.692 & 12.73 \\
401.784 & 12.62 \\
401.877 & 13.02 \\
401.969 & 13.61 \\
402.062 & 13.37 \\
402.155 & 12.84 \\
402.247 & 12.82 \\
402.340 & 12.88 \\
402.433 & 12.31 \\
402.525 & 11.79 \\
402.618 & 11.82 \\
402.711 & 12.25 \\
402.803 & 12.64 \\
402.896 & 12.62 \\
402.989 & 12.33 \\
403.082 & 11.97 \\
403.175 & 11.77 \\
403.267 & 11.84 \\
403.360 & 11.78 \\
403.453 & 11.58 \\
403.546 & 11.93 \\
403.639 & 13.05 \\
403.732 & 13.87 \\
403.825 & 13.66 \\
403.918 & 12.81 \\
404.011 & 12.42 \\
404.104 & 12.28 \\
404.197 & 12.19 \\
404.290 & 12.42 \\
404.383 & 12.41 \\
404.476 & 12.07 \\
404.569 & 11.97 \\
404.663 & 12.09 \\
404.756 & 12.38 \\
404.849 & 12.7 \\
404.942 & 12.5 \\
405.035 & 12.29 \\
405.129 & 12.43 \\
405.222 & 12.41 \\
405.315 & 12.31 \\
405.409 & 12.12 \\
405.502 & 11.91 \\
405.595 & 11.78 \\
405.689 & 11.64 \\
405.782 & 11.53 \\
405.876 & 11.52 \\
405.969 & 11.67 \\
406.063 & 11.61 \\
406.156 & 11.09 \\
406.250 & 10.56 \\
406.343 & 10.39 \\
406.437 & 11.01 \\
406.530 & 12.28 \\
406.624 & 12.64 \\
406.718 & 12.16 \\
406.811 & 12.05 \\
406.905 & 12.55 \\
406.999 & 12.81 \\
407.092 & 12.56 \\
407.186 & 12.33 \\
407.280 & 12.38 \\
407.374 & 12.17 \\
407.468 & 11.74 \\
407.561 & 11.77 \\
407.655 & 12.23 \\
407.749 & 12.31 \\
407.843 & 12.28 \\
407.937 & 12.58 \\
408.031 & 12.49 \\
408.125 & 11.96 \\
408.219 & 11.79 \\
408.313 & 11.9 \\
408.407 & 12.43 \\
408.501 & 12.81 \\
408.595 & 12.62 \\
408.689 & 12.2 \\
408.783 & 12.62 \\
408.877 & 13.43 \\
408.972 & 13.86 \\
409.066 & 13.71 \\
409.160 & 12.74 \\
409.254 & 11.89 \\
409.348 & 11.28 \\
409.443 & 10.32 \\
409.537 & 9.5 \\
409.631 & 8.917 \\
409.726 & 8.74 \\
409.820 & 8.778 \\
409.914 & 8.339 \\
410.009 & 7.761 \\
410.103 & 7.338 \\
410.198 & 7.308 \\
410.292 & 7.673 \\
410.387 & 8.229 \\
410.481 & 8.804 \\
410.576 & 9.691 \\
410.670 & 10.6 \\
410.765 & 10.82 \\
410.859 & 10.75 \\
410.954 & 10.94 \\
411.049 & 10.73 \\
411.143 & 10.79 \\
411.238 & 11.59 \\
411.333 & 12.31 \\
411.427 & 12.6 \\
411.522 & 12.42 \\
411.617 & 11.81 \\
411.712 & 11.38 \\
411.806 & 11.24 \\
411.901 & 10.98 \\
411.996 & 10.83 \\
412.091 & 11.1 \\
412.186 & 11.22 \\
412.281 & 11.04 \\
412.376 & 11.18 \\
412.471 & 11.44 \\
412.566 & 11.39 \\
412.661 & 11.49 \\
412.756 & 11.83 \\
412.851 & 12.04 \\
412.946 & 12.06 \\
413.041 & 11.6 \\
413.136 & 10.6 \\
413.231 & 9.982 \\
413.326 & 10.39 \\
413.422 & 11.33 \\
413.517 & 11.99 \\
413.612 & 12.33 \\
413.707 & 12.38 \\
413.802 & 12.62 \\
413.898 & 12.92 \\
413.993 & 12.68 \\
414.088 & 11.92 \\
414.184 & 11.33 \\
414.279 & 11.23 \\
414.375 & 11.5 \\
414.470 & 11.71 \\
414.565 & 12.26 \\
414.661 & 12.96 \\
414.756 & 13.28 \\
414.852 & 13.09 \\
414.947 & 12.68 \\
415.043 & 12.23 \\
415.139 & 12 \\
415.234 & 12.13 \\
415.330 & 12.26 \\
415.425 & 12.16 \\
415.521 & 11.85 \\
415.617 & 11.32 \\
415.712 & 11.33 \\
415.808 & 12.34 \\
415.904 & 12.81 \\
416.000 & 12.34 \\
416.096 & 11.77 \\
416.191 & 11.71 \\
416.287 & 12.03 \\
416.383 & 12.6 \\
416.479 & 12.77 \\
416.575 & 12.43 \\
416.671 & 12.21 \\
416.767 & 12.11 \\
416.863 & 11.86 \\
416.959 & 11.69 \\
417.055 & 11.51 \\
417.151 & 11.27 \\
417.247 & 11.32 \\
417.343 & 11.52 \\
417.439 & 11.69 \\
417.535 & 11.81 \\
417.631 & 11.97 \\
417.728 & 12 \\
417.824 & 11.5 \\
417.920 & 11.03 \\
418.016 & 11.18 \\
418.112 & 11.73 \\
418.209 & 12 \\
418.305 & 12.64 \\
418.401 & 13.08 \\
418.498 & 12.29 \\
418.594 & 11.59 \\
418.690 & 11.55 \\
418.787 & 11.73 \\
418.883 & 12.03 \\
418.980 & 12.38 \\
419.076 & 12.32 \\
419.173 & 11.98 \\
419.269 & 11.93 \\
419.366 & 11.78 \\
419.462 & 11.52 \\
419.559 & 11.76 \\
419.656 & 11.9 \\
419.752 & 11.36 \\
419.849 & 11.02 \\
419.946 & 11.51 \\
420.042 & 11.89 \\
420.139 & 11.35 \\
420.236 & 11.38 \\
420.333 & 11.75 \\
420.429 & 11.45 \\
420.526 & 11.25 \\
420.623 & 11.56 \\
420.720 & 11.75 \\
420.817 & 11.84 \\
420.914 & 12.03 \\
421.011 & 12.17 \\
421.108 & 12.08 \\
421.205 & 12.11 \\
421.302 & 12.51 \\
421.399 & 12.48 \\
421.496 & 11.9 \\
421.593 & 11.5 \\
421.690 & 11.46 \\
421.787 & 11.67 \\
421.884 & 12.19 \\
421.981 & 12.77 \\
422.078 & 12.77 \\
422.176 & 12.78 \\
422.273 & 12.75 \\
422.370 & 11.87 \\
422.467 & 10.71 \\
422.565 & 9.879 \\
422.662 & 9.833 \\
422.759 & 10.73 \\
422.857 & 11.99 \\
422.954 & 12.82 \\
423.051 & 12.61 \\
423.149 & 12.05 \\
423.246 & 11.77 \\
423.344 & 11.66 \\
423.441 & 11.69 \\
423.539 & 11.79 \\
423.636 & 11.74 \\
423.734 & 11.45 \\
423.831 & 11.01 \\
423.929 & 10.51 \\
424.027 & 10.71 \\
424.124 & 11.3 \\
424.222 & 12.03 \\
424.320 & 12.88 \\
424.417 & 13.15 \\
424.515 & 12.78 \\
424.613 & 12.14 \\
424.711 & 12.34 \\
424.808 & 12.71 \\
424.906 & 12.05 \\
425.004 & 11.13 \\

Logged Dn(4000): 1.30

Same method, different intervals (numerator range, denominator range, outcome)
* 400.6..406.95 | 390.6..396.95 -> 1.35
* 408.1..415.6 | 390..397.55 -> 1.32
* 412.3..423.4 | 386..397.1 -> 1.40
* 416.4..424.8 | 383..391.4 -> 1.43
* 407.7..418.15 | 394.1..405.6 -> 1.10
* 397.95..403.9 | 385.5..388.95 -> 1.28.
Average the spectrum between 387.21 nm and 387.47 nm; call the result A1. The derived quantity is 11.1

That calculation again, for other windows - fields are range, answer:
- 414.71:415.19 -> 12.6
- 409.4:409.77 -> 9.36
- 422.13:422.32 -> 12.8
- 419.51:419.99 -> 11.5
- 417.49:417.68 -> 11.8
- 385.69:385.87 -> 10.6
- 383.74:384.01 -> 7.51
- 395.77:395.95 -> 10.5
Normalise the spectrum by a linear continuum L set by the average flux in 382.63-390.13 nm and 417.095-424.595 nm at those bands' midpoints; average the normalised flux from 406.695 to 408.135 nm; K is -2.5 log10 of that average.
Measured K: -0.128 mag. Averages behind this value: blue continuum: 9.56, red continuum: 11.8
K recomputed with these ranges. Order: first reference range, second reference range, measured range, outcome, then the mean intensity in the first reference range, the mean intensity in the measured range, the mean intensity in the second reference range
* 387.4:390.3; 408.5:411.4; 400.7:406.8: -0.20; 9.32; 12.2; 10.5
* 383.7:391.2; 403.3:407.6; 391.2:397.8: 0.18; 10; 9.16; 12.1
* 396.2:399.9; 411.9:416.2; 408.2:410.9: 0.05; 9.34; 10.6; 11.8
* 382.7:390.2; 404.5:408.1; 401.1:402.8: -0.10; 9.59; 12.6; 12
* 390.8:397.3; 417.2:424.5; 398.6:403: -0.23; 9.26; 12.2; 11.8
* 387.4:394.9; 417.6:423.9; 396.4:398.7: 0.23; 9.69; 8.21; 11.8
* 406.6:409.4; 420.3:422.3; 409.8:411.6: 0.24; 12.4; 9.92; 12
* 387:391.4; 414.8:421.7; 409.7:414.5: 0.06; 9.81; 10.9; 11.9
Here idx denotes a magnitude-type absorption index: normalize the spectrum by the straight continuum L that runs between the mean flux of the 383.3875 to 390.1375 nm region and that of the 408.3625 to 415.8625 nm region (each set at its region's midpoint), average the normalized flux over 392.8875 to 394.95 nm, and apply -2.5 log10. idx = 0.12 mag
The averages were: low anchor 9.73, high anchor 11.3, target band 9.13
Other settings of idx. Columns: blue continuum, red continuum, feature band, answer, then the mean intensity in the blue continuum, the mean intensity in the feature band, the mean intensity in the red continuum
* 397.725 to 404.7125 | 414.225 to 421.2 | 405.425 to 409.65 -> 0.00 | 12.1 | 12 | 11.9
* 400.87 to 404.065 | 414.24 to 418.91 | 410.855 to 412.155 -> 0.07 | 12.5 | 11.4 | 12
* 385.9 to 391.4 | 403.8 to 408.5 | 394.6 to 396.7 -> 0.12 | 10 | 9.77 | 12.1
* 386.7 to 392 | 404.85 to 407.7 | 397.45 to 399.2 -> 0.02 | 9.97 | 10.8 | 12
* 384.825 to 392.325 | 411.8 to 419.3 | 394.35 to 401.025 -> 0.06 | 10.2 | 10.2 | 11.9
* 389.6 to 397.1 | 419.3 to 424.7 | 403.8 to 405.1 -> -0.19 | 9.55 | 12.4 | 11.8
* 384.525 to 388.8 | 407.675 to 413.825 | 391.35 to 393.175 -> 0.06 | 10.5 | 10.1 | 11.1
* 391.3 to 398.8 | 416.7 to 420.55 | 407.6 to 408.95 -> -0.16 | 9.39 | 12.4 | 11.7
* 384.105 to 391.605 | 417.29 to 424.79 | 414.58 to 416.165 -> -0.07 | 10.2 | 12.3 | 11.8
